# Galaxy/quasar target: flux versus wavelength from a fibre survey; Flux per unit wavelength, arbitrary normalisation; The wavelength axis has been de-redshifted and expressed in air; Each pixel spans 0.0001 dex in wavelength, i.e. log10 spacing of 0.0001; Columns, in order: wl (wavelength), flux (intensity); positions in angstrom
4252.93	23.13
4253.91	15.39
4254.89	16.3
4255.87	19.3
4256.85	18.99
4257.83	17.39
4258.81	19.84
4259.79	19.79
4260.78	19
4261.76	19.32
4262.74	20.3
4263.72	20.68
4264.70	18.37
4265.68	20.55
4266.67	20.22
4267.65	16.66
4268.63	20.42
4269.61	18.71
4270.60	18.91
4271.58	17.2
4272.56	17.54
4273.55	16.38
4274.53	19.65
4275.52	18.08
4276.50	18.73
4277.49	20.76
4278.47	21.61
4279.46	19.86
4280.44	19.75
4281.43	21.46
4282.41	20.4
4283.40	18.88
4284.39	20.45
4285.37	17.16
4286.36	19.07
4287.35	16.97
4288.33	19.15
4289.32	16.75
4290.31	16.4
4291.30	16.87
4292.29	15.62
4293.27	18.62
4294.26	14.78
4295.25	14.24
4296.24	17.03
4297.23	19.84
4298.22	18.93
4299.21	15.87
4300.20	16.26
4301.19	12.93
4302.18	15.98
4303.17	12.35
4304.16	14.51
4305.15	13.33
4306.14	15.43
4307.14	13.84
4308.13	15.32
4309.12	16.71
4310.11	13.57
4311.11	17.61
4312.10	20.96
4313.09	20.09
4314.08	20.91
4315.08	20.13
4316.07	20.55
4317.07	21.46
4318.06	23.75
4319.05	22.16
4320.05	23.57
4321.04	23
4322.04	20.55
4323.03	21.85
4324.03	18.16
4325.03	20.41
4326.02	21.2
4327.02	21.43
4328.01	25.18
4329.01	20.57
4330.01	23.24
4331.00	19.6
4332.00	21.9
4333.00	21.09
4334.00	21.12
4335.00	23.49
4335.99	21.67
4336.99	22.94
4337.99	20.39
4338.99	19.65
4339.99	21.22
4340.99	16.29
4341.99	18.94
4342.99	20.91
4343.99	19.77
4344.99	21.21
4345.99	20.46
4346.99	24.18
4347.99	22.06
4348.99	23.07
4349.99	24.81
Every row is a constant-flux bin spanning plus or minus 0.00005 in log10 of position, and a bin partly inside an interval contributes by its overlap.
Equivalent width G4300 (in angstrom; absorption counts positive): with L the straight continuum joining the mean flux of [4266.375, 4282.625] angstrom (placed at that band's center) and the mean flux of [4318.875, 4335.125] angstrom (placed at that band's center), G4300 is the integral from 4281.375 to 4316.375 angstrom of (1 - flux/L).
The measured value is 5.46 angstrom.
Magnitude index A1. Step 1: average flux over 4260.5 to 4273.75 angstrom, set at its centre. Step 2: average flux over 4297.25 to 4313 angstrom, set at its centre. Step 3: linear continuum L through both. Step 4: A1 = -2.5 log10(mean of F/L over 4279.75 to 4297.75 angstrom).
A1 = -0.05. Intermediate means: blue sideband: 18.9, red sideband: 15.8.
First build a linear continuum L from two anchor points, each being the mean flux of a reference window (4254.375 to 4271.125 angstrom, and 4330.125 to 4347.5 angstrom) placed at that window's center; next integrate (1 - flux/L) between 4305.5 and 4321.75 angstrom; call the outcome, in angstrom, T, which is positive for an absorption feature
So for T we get 0.8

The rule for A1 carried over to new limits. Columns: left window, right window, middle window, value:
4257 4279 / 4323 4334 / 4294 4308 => 0.30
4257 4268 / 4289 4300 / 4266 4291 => -0.05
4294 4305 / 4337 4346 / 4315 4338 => -0.18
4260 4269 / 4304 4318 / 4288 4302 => 0.11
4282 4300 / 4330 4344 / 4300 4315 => 0.17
